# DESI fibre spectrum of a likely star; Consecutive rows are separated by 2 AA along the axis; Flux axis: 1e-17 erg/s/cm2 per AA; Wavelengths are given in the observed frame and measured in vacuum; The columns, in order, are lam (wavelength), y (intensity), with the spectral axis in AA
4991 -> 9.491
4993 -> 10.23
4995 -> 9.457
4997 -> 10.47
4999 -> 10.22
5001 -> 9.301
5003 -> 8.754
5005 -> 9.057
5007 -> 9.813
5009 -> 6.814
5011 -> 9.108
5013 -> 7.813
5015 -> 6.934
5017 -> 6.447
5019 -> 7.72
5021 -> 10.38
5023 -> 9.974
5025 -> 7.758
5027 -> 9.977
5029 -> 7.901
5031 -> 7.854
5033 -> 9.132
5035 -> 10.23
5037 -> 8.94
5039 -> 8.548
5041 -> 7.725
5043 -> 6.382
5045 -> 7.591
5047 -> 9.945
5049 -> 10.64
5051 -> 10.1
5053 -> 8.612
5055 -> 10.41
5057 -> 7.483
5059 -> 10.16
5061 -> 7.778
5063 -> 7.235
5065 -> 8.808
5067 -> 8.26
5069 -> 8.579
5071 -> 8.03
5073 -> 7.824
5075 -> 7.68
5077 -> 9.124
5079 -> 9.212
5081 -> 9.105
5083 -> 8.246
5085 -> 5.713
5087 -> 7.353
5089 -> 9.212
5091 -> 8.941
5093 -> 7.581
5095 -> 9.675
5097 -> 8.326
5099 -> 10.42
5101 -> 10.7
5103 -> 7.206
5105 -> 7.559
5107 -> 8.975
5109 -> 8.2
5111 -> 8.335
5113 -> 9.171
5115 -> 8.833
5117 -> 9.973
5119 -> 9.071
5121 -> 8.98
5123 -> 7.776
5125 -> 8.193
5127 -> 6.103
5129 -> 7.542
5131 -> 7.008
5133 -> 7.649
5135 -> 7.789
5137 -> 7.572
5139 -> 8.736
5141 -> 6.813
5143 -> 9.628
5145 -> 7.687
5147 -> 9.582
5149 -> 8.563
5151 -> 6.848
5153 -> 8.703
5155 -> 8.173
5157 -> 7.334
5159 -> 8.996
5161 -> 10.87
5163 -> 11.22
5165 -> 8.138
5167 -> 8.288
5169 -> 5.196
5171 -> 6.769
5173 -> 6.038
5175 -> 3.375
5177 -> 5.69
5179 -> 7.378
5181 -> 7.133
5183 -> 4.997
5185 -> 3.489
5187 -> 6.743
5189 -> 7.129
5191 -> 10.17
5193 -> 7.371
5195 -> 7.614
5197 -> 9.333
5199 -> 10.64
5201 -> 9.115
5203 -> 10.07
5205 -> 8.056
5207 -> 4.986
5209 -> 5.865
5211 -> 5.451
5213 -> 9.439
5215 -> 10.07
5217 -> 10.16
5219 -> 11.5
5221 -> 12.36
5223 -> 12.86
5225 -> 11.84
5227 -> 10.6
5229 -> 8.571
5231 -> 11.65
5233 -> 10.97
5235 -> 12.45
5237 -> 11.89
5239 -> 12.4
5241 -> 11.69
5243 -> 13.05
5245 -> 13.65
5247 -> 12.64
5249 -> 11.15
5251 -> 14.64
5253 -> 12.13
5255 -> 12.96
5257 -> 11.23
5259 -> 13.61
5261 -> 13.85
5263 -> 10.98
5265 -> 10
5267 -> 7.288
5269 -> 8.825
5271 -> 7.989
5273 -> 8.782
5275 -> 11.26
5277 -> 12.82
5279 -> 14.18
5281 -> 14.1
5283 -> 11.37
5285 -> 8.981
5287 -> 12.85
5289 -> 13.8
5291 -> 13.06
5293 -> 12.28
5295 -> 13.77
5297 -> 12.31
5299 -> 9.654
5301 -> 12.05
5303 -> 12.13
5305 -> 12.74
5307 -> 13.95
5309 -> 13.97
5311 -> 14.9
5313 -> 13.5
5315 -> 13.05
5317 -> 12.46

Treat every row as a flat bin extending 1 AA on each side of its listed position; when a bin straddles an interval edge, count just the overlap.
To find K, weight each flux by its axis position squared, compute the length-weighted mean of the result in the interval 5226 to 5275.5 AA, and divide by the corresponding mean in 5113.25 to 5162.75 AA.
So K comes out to 1.43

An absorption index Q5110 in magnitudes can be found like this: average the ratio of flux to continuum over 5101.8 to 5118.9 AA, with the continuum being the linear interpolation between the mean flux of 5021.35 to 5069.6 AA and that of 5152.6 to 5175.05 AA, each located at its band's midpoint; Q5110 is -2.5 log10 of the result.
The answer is -0.04 mag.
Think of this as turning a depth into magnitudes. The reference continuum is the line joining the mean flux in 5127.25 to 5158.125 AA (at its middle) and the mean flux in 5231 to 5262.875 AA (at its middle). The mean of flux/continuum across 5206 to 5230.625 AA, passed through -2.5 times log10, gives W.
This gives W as 0.184 mag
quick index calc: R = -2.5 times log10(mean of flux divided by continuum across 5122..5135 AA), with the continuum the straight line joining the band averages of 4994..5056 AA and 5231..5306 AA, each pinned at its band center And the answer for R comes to 0.34 mag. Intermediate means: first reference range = 8.84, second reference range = 11.9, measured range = 7.41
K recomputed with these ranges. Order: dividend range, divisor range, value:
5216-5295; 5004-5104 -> 1.48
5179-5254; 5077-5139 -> 1.22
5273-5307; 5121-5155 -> 1.64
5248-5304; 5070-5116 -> 1.48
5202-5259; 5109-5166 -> 1.35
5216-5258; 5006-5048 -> 1.54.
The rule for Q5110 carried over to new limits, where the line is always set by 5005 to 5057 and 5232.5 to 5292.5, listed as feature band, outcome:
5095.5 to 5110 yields 0.10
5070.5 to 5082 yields 0.09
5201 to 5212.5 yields 0.47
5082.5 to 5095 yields 0.18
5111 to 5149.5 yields 0.21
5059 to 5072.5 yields 0.11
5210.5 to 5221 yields 0.14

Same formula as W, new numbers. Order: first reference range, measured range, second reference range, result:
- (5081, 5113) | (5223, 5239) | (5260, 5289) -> -0.091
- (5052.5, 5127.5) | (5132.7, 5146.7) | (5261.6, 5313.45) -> 0.158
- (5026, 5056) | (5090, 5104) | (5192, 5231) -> 0.010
